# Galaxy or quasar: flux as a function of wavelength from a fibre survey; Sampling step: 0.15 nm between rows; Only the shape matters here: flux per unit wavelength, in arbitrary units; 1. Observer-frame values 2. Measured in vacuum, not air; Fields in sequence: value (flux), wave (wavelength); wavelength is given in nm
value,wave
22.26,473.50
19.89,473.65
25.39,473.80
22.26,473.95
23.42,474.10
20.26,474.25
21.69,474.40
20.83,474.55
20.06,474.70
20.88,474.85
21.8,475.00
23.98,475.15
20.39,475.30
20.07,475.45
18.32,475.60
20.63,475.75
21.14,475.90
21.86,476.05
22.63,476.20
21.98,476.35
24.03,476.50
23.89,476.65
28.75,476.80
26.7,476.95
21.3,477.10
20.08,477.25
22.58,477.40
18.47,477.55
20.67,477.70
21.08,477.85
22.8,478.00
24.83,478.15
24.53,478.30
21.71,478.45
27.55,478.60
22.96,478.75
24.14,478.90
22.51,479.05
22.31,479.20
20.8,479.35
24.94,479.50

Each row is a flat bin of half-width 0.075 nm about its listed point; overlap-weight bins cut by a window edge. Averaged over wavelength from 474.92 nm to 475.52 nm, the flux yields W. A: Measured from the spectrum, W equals 21.6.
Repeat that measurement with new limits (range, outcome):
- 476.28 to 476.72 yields 23.3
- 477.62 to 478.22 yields 22.3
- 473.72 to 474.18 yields 23.6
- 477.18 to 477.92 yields 20.6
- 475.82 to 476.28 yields 21.9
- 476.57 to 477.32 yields 24.2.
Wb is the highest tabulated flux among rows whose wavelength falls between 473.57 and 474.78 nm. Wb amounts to 25.39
